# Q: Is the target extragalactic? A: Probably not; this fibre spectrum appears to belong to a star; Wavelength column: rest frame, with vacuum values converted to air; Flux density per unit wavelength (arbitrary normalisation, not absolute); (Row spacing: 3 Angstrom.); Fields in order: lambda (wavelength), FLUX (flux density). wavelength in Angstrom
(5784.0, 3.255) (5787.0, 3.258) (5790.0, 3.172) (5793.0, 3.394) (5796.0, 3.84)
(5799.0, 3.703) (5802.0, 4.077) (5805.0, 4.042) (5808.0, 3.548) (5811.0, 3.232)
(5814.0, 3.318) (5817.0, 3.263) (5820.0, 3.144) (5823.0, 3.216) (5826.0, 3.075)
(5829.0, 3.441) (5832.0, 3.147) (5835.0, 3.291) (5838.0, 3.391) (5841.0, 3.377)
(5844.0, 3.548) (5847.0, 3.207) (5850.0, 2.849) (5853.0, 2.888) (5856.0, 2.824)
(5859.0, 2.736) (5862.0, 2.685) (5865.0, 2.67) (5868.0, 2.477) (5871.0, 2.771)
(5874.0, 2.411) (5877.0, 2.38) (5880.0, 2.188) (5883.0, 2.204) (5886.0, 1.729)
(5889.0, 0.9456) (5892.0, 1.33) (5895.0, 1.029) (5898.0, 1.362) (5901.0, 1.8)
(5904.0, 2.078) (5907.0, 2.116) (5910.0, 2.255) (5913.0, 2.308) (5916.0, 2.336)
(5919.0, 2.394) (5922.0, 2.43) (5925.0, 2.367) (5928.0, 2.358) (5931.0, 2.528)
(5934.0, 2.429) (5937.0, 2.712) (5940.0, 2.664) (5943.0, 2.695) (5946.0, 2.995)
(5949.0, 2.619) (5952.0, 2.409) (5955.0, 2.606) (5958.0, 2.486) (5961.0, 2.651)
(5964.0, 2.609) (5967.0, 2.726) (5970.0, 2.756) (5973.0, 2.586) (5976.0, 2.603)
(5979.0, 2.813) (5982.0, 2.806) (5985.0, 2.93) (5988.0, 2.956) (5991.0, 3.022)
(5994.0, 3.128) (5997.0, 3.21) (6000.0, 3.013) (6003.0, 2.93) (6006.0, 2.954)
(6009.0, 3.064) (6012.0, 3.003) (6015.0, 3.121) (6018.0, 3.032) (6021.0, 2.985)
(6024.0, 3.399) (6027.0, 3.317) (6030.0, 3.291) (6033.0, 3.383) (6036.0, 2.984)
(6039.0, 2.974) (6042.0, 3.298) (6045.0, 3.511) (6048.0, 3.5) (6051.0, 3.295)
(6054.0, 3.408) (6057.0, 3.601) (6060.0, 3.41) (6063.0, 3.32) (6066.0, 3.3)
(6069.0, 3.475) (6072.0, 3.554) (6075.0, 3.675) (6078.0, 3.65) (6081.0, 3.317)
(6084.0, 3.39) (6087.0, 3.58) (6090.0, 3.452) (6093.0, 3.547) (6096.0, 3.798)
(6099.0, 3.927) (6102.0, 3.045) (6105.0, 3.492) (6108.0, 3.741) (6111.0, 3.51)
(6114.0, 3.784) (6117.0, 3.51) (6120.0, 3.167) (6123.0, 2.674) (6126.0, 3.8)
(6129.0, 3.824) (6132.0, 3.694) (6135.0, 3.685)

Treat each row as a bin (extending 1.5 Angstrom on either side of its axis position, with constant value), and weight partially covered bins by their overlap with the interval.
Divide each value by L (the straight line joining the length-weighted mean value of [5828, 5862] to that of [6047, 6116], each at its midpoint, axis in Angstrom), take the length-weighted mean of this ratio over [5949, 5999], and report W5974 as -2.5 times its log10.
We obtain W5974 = 0.20 mag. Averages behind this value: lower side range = 3.13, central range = 2.77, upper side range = 3.51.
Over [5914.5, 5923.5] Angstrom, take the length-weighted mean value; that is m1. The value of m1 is 2.39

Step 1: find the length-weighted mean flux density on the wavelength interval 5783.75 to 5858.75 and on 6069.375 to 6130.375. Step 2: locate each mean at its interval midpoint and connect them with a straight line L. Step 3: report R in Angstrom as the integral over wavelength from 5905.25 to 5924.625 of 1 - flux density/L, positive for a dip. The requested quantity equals 6.2 Angstrom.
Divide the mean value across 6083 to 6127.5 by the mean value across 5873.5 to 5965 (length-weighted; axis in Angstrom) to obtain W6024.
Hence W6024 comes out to 1.6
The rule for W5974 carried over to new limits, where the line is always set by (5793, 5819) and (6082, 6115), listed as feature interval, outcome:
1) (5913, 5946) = 0.39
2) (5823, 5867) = 0.17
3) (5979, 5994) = 0.21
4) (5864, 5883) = 0.41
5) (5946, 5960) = 0.36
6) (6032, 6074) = 0.07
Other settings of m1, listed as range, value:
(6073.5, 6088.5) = 3.52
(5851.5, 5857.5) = 2.86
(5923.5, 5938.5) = 2.48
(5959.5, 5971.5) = 2.69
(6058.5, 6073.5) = 3.41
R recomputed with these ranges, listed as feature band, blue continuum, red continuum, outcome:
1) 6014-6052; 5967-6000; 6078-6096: -0.73 Angstrom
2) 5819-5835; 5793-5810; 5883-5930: 0.57 Angstrom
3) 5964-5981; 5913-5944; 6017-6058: 0.67 Angstrom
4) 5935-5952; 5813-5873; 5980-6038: 2.05 Angstrom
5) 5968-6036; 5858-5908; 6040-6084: -0.79 Angstrom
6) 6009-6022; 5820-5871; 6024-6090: 1.11 Angstrom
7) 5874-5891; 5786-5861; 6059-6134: 7.28 Angstrom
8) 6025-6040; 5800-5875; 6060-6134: 0.95 Angstrom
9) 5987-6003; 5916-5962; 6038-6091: -0.62 Angstrom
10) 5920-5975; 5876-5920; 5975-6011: -3.44 Angstrom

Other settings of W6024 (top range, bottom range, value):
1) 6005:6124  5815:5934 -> 1.33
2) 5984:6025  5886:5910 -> 1.93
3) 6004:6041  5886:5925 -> 1.66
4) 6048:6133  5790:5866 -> 1.07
